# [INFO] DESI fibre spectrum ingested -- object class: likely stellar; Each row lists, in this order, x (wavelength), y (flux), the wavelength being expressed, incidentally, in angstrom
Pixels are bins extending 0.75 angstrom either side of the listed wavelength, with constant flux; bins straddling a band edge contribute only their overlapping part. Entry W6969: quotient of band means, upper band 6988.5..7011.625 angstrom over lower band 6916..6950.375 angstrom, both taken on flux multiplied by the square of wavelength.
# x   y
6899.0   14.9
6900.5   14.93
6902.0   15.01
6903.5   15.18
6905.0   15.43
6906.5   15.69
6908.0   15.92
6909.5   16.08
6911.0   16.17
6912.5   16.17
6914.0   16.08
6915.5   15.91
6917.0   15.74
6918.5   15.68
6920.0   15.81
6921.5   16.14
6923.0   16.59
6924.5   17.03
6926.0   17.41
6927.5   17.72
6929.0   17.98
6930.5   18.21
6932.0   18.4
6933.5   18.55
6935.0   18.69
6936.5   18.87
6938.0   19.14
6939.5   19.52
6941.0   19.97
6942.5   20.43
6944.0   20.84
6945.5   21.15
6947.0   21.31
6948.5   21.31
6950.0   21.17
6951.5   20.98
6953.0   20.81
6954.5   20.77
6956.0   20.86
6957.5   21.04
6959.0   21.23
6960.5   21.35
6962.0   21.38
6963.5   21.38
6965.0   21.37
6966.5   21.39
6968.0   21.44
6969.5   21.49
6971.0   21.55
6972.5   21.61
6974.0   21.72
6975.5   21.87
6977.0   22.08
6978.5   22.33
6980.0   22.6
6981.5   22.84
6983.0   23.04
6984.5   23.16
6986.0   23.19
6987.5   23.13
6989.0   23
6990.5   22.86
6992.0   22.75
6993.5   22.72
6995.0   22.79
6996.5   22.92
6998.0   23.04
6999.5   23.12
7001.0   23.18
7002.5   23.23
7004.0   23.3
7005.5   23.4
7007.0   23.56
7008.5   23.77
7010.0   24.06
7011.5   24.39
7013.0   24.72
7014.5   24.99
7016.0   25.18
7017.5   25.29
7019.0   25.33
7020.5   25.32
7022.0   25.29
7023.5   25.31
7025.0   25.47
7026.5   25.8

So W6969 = 1.28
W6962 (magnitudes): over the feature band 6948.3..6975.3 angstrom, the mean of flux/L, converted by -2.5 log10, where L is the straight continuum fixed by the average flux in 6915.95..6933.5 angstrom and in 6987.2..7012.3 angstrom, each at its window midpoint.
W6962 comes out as -0.06 mag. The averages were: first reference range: 17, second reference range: 23.3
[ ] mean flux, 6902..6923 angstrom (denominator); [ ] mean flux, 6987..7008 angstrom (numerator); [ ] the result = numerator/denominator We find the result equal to 1.5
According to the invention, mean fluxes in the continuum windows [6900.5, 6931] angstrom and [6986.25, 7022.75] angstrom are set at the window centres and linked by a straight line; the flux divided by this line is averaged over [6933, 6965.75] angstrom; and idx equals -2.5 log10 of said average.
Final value -0.08 mag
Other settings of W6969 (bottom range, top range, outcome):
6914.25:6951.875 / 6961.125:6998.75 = 1.22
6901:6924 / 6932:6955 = 1.28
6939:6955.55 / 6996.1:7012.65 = 1.15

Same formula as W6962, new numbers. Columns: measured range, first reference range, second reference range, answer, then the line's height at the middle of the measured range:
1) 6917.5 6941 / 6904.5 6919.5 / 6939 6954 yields 0.03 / 18.3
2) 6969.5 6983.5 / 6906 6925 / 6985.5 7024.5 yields -0.04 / 21.4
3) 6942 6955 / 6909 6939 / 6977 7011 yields -0.10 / 19.2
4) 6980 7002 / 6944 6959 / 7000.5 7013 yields 0.00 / 22.9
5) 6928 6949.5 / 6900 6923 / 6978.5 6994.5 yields -0.07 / 18.4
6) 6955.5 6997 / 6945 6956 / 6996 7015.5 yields 0.01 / 22.3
